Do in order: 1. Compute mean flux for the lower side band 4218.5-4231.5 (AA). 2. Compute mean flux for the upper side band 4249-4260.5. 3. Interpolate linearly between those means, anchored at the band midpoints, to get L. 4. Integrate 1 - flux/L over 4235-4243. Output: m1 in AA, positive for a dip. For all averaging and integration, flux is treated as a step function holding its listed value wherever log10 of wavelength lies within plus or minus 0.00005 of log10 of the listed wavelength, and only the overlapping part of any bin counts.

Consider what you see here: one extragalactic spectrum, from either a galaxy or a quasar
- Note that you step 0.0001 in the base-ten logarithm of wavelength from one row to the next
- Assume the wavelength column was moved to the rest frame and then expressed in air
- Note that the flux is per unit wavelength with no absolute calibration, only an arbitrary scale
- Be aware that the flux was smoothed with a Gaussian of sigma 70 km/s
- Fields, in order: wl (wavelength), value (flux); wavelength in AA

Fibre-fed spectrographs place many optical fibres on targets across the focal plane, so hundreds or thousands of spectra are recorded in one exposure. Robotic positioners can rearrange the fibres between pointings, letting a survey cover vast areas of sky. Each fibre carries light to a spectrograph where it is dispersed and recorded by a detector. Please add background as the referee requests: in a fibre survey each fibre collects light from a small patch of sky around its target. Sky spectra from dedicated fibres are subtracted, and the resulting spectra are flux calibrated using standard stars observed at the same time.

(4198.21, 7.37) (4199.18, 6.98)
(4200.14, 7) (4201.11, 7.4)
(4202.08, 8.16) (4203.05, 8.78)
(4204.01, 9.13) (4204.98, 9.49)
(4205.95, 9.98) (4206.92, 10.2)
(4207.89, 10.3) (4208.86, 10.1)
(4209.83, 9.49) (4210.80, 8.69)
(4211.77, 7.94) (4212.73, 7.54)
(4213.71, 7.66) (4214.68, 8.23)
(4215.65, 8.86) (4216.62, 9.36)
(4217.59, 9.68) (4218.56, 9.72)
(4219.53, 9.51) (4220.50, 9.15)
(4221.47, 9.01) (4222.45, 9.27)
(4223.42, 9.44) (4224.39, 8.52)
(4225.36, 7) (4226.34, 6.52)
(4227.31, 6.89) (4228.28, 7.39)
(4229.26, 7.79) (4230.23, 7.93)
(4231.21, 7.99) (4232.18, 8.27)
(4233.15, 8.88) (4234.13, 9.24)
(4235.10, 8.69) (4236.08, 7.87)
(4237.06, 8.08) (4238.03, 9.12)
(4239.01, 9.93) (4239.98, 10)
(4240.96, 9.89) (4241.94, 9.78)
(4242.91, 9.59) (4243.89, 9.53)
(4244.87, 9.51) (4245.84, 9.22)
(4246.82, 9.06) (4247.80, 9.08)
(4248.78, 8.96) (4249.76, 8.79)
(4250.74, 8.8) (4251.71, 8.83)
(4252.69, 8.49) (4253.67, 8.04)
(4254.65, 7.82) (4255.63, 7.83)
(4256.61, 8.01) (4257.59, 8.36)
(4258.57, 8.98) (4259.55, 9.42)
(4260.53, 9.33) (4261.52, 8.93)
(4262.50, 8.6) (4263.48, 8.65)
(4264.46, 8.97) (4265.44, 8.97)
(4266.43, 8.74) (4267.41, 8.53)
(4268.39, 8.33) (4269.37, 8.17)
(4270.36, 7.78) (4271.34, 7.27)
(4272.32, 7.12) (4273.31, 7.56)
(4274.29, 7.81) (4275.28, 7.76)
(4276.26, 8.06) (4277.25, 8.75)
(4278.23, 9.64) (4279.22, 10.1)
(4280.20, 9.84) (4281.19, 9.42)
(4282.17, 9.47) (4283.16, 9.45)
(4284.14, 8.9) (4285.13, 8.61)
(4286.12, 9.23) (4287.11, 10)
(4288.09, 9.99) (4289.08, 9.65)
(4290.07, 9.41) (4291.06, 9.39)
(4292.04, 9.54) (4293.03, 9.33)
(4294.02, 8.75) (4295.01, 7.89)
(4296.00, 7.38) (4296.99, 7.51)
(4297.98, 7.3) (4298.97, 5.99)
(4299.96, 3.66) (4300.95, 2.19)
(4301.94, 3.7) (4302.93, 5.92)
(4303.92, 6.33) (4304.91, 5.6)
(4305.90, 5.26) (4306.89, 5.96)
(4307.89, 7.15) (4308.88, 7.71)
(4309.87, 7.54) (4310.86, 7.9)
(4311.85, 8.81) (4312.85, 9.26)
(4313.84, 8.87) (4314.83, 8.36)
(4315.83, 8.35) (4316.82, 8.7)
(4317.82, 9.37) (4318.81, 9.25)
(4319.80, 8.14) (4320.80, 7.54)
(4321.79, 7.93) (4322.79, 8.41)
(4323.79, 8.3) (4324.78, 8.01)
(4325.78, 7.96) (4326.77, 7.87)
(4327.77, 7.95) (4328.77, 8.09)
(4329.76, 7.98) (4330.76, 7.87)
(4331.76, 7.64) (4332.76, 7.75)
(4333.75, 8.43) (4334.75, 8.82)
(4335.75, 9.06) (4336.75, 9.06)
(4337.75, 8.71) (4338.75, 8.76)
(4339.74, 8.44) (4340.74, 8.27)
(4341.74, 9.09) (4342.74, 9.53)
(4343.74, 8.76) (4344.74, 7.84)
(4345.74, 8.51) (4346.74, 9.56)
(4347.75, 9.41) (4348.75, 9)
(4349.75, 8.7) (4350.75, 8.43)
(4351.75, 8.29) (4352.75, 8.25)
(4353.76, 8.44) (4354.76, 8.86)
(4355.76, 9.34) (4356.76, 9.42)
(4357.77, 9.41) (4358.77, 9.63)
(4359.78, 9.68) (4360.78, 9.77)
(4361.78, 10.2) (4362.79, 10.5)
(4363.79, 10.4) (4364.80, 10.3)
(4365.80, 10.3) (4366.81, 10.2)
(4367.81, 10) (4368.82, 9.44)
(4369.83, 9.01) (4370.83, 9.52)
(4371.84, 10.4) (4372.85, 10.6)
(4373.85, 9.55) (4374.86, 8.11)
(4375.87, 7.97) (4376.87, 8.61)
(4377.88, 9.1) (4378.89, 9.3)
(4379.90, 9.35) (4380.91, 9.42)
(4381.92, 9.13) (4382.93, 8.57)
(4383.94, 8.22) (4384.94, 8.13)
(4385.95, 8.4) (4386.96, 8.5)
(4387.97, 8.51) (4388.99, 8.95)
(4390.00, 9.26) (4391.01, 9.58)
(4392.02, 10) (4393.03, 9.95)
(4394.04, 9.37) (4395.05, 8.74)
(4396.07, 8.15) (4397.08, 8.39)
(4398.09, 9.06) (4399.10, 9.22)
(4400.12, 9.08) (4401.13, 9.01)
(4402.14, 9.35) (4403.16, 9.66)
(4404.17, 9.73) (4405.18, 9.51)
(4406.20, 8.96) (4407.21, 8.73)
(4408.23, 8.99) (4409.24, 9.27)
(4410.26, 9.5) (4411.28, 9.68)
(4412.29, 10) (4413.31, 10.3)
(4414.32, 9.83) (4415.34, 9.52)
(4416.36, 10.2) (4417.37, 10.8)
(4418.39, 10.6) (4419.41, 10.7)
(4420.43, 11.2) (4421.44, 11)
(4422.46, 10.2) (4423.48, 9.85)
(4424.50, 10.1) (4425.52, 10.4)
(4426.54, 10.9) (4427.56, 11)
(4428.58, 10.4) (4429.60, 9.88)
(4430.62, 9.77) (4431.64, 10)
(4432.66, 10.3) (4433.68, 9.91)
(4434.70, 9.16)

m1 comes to -0.80 AA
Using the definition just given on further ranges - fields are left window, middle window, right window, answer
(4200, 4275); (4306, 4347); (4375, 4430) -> 3.66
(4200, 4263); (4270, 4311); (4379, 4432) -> 5.56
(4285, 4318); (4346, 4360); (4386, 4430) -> -0.64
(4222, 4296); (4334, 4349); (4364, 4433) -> 0.60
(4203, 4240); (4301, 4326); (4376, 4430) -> 4.43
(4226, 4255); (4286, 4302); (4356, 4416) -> 2.06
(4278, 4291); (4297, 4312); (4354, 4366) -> 5.53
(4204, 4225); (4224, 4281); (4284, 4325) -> -0.15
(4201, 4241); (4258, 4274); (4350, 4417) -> 0.79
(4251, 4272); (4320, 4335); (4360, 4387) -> 1.64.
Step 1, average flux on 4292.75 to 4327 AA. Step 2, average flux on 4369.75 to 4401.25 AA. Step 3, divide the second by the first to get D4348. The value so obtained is 1.2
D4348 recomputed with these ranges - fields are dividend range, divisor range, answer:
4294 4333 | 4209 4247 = 0.85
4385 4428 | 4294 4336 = 1.28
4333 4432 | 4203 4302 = 1.09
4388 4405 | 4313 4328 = 1.10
